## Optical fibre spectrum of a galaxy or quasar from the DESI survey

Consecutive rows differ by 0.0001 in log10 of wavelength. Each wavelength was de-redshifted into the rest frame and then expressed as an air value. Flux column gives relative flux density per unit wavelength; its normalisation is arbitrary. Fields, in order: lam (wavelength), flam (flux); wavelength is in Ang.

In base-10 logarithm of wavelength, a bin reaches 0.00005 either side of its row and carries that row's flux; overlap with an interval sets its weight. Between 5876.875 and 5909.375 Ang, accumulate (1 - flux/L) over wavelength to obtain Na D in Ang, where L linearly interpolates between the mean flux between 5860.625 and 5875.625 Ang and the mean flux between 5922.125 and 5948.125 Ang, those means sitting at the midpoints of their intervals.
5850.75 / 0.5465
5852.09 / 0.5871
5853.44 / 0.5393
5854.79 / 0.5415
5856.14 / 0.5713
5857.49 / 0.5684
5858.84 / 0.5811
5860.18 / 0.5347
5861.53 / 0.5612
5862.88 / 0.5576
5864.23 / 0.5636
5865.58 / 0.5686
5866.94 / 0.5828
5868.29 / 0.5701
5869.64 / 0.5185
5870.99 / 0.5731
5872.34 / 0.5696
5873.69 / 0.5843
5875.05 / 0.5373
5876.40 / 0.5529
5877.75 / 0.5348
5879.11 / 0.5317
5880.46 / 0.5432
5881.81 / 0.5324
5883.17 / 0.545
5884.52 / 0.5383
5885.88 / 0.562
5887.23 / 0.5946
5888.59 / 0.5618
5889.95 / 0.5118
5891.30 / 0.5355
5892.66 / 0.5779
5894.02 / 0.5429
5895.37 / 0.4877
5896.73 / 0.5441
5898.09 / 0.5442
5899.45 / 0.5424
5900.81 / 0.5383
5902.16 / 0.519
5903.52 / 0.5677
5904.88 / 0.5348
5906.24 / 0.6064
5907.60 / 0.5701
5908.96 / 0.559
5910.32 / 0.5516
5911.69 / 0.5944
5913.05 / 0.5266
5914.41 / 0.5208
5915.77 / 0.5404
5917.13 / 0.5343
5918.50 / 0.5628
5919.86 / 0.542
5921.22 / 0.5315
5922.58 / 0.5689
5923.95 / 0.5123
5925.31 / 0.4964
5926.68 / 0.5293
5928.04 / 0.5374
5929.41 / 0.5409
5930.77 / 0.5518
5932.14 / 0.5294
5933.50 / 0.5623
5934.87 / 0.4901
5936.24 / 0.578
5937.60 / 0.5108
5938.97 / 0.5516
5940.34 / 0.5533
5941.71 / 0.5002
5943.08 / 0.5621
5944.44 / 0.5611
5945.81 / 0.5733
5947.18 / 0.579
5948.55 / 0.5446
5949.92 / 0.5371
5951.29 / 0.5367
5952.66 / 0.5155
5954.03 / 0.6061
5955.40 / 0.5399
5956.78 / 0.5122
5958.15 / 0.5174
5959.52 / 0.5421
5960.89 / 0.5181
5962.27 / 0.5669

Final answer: 0.4 Ang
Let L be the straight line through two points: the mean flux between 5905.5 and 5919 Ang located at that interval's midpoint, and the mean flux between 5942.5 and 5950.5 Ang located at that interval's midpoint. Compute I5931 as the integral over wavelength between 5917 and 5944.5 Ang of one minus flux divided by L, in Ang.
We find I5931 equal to 1.0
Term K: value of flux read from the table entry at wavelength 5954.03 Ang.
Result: 0.6061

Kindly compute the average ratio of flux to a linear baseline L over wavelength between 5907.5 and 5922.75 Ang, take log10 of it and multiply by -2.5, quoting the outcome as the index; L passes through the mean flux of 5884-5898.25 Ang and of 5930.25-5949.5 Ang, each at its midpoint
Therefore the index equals -0.01 mag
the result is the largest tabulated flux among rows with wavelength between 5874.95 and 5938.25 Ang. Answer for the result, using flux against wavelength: 0.6064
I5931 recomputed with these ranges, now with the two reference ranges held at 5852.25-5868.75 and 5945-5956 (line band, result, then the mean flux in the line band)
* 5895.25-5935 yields 1.04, 0.543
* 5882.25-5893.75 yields 0.15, 0.552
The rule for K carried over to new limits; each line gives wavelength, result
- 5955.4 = 0.5399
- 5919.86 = 0.542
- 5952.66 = 0.5155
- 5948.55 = 0.5446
